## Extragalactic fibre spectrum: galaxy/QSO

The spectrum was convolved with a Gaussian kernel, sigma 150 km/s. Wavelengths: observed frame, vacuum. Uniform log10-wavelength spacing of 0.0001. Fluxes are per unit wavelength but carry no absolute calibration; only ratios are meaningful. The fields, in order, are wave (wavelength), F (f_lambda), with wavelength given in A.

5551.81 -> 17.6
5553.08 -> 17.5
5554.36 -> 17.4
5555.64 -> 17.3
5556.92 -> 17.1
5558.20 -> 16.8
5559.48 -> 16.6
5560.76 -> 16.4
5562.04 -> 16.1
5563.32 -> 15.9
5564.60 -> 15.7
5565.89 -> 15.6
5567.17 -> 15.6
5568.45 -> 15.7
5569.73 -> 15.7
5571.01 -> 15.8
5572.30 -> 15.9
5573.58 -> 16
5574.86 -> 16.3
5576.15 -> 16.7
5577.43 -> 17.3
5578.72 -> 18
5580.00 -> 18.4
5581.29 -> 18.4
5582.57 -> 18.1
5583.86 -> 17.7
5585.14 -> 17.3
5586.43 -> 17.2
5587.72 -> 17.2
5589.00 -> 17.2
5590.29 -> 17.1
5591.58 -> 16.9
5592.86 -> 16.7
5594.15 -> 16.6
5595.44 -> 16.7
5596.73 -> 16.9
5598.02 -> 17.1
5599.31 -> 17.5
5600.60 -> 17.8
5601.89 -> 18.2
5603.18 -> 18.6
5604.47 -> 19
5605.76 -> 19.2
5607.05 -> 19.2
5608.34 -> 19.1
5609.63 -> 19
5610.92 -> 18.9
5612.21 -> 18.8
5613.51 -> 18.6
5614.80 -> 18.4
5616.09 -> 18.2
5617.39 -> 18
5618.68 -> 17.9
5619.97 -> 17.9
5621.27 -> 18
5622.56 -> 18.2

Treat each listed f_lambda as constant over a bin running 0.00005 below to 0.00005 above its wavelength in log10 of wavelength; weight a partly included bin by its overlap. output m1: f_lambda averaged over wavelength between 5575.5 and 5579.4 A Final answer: 17.3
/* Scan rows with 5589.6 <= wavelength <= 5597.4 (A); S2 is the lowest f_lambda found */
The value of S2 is 16.6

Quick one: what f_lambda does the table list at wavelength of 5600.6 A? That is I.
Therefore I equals 17.8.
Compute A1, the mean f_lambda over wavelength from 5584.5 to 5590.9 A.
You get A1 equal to 17.2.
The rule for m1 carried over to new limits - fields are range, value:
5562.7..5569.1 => 15.7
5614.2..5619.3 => 18.1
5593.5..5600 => 16.9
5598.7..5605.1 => 18.2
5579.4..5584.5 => 18.1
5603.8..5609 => 19.1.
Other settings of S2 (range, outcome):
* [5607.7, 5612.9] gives 18.8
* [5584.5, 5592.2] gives 16.9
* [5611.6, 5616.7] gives 18.2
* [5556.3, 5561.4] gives 16.4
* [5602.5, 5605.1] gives 18.6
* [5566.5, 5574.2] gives 15.6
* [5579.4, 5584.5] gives 17.7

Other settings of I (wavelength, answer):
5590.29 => 17.1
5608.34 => 19.1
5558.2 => 16.8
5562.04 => 16.1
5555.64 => 17.3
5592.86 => 16.7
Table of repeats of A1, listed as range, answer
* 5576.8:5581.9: 18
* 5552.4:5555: 17.5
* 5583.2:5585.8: 17.5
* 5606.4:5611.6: 19.1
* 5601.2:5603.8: 18.4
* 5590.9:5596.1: 16.7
